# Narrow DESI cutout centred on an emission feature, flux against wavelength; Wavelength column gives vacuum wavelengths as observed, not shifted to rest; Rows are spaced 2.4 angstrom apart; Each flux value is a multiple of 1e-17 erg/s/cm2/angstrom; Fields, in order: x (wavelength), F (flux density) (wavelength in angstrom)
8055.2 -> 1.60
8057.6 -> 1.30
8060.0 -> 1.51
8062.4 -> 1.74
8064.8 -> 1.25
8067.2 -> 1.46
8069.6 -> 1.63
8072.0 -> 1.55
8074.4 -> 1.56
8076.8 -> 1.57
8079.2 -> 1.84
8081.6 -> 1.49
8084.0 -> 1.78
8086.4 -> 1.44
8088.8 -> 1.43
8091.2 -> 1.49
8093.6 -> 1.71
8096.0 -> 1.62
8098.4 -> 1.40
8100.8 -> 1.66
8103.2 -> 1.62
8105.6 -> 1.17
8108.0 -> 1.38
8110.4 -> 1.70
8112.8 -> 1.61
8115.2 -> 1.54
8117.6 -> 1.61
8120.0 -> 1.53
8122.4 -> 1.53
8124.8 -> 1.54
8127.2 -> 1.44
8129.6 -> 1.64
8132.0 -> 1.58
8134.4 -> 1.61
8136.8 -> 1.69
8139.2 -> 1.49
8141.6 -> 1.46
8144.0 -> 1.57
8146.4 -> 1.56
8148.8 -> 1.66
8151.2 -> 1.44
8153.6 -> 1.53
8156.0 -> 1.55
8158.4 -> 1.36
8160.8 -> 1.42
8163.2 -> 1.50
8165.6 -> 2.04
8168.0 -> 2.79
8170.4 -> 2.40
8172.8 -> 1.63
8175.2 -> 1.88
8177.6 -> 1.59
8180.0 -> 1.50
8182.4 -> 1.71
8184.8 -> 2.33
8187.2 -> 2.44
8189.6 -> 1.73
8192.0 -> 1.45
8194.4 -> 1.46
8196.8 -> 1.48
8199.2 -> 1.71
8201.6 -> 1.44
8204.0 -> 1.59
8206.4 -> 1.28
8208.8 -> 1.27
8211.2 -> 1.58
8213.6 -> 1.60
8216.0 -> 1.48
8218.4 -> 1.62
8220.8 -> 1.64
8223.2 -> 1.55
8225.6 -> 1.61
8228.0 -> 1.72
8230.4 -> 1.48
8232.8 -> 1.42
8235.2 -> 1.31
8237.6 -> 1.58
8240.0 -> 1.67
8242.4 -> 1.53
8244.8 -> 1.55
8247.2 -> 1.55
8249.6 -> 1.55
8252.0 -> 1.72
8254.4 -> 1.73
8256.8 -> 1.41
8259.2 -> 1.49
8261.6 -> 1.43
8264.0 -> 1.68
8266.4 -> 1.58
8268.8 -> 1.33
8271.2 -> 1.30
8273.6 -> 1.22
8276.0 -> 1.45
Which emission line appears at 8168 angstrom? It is [S II] 6716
